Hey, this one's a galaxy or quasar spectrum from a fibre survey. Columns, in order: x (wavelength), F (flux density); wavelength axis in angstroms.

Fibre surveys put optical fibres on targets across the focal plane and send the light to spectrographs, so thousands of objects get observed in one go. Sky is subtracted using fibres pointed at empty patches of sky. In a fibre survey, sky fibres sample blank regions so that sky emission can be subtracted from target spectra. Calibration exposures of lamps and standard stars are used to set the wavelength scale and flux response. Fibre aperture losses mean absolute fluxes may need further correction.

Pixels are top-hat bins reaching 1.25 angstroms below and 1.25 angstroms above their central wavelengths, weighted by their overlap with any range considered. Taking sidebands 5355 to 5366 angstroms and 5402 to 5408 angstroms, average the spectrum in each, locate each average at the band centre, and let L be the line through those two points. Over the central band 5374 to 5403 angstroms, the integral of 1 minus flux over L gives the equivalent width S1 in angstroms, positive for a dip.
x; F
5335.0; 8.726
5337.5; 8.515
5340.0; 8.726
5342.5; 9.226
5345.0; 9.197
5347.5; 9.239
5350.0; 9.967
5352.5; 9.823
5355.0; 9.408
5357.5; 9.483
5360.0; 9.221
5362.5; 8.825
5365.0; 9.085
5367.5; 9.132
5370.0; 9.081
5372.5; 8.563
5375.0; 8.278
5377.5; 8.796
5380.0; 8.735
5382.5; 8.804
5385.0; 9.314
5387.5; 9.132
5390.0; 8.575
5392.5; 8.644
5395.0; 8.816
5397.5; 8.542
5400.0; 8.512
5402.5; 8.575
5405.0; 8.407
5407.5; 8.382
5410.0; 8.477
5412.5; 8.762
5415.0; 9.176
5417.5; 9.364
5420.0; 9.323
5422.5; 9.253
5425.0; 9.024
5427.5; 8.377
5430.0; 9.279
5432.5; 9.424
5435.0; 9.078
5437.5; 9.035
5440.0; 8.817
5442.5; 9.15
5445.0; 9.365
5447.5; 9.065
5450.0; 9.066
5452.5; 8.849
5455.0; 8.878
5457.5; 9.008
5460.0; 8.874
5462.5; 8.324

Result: -0.1 angstroms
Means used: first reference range 9.18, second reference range 8.45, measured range 8.73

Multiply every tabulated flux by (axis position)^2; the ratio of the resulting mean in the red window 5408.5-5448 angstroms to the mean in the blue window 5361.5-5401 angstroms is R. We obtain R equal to 1.0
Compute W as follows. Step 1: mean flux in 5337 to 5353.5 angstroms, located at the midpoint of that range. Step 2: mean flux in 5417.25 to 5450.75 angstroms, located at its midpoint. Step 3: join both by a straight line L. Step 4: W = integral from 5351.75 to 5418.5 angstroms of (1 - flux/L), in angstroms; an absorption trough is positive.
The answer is 2.3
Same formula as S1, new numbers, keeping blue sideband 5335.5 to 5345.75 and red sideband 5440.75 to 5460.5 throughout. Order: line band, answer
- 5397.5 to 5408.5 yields 0.6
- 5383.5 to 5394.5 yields 0.1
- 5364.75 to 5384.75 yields 0.3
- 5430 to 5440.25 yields -0.1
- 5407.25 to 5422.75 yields 0.0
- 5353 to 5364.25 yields -0.4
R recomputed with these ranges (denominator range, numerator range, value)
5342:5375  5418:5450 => 1.02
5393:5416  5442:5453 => 1.07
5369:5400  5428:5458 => 1.06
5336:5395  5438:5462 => 1.03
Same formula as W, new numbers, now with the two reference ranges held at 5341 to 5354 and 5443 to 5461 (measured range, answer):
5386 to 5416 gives 1.87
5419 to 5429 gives 0.16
